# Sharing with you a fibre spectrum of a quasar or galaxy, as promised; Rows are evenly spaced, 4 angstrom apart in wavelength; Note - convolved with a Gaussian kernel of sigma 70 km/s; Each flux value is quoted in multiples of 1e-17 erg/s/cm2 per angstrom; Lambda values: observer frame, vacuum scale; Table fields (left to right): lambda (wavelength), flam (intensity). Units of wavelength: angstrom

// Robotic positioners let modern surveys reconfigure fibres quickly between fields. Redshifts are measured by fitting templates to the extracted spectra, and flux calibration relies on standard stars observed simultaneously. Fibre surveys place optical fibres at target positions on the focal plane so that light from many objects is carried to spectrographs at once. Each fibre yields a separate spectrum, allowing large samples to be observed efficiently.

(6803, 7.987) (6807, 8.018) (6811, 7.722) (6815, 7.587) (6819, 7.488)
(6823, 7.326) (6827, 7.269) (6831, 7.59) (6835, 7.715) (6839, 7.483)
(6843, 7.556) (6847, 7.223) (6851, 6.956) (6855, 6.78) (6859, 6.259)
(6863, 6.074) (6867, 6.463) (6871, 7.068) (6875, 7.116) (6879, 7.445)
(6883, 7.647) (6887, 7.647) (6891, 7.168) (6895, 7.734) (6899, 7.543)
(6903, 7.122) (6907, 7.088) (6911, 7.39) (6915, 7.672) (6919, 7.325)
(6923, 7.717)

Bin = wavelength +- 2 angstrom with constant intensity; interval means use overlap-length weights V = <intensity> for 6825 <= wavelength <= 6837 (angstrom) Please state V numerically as 7.52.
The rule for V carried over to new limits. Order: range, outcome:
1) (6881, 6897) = 7.55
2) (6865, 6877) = 6.88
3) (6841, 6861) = 6.95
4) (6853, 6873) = 6.53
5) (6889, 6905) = 7.39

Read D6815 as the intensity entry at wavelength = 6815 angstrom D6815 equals 7.587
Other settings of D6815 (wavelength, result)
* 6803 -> 7.987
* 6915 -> 7.672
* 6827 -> 7.269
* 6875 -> 7.116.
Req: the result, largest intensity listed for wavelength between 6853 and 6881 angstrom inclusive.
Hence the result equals 7.445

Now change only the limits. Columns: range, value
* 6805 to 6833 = 8.018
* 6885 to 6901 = 7.734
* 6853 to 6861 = 6.78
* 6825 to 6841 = 7.715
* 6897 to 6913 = 7.543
